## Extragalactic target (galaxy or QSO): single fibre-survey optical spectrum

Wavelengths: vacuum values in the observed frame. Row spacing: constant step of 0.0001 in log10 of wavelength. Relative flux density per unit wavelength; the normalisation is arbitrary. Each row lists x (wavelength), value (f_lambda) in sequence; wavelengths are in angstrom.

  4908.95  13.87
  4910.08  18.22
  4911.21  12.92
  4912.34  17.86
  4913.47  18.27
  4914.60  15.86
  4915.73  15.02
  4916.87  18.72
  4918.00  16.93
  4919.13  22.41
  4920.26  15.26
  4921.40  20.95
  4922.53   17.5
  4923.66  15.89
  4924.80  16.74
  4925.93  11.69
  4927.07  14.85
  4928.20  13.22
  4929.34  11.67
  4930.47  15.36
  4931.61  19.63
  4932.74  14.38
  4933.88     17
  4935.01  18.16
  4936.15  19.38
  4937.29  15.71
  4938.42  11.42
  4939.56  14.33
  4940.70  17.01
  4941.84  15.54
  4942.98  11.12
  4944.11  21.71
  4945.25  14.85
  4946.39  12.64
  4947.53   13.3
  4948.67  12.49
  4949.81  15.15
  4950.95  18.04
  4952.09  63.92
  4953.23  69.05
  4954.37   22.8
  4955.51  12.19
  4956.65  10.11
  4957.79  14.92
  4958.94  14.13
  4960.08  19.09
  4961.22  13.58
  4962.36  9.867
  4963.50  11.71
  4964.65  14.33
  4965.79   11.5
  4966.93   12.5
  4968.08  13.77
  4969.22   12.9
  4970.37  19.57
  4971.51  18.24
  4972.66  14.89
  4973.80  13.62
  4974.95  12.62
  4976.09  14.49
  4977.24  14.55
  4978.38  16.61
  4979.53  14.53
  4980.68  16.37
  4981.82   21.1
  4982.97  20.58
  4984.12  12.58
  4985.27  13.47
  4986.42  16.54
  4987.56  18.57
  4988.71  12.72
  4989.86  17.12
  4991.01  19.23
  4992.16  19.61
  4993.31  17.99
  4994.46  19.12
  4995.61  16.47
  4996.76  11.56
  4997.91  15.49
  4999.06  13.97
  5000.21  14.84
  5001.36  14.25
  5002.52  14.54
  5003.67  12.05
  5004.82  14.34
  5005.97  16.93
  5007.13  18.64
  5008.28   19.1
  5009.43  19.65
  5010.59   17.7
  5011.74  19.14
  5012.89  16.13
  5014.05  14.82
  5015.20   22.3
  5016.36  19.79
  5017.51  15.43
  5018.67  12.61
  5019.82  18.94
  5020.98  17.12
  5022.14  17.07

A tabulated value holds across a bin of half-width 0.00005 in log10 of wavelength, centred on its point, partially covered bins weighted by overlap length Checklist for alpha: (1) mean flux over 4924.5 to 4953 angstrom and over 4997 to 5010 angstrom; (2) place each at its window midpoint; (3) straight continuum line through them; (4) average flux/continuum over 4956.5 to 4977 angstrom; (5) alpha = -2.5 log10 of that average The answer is 0.197 mag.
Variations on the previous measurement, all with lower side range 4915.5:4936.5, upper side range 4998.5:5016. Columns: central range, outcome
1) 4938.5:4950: 0.13 mag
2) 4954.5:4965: 0.21 mag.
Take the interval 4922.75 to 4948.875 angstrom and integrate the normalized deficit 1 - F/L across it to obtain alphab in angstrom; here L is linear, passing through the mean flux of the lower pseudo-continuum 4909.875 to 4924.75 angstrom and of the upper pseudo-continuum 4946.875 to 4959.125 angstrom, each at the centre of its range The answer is 7.1 angstrom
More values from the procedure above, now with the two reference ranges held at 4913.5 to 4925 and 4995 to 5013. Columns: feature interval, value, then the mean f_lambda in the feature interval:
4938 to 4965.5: -3.09 angstrom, 18.8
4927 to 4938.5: 1.05 angstrom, 15.7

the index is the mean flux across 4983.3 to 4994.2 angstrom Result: 16.6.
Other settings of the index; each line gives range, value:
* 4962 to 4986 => 14.8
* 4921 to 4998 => 17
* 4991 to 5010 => 16.3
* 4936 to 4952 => 16.5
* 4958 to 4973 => 14.3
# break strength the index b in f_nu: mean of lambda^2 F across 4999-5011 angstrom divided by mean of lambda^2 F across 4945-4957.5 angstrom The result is 0.68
